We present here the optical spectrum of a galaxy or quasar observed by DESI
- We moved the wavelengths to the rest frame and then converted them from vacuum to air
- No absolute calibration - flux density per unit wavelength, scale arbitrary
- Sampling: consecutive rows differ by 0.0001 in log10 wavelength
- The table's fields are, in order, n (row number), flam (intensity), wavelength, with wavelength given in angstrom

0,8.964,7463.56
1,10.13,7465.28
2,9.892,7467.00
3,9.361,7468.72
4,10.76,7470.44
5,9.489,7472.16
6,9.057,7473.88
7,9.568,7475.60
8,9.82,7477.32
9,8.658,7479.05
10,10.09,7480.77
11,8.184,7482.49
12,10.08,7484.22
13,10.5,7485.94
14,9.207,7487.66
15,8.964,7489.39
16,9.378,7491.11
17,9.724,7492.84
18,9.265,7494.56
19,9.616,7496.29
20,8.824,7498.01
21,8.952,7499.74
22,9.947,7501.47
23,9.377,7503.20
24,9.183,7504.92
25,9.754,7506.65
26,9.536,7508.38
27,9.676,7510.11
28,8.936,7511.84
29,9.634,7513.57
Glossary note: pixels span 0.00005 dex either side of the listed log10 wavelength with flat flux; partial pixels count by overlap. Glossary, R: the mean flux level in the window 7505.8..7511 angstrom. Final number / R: 9.65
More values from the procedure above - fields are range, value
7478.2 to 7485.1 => 9.26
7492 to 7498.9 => 9.36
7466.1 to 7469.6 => 9.63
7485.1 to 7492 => 9.51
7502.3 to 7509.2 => 9.47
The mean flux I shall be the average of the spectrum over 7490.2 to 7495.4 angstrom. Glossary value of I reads 9.46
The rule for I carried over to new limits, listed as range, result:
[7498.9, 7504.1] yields 9.43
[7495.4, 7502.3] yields 9.33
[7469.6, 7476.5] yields 9.72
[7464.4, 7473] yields 9.92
